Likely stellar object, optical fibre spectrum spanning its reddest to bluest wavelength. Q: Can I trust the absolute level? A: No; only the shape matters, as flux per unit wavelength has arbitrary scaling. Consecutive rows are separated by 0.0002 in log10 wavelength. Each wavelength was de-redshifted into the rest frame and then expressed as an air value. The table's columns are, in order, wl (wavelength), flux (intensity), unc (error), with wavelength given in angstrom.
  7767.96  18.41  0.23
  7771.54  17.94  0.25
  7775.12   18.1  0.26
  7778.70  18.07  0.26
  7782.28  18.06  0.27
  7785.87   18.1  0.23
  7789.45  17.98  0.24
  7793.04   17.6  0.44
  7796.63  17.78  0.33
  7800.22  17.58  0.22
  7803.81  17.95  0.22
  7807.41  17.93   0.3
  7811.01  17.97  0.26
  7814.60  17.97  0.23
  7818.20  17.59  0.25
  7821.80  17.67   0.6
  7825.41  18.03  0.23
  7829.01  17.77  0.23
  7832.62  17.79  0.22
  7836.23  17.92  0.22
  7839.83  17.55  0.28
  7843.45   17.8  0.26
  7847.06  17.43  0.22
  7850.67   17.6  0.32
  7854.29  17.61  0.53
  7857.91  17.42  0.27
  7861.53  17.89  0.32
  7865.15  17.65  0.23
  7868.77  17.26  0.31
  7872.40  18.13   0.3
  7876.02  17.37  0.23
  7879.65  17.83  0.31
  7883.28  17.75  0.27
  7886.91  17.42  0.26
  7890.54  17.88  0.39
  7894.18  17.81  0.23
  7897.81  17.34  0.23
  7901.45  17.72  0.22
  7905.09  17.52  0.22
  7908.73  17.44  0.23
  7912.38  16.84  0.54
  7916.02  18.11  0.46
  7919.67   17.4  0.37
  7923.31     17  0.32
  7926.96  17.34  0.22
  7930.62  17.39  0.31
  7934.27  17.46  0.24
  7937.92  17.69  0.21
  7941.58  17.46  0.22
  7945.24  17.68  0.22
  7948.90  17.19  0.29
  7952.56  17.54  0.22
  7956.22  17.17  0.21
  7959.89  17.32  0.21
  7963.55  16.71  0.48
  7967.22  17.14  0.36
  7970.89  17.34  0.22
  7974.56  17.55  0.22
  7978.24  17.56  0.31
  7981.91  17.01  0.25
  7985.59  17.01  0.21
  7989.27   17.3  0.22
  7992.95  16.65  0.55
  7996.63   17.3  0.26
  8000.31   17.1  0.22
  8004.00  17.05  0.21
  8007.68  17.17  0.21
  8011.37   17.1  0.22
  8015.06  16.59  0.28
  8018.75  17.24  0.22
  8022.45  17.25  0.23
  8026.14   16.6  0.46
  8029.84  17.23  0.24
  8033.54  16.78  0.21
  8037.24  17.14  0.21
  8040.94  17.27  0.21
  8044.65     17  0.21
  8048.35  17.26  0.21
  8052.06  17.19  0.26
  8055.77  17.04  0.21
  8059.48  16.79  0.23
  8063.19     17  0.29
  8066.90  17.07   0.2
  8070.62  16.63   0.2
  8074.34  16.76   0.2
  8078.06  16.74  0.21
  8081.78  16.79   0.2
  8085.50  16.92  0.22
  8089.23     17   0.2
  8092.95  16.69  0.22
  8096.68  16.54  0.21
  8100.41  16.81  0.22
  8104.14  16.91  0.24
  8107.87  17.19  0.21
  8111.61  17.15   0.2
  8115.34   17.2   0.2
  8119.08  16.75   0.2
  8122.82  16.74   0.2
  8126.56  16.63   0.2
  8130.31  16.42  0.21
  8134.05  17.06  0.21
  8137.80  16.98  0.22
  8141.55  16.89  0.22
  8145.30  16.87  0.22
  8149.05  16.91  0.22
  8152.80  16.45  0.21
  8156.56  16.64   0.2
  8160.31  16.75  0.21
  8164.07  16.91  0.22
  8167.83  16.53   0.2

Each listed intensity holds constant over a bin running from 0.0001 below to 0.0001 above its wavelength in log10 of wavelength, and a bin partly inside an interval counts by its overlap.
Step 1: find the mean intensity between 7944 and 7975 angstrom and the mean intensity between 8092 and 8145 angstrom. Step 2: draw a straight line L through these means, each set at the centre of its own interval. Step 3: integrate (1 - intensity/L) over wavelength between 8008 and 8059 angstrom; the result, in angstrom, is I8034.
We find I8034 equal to 0.1 angstrom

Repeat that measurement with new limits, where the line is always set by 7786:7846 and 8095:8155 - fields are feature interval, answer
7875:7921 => -0.1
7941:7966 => 0.1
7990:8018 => 0.3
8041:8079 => 0.2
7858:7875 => 0.0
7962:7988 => 0.2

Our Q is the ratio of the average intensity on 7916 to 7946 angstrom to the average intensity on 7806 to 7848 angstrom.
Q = 1.0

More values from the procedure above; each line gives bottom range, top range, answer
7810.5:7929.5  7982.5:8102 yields 0.96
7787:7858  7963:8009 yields 0.97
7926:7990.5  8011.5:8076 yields 0.98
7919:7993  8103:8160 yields 0.97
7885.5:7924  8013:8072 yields 0.97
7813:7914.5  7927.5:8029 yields 0.98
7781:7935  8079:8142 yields 0.95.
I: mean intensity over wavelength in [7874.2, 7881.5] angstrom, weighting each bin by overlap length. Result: 17.6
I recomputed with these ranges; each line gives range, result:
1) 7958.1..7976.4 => 17.2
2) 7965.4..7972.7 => 17.2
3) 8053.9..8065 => 16.9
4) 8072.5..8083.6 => 16.8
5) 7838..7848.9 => 17.6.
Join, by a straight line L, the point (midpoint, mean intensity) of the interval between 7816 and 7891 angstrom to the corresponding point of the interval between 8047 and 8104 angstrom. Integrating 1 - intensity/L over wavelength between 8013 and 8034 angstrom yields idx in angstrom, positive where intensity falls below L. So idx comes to 0.1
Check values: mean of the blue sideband 17.7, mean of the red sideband 16.9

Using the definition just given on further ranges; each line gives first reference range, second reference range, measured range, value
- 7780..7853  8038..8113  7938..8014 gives 0.22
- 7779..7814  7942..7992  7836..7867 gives 0.10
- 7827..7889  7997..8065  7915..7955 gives -0.16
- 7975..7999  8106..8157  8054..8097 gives 0.33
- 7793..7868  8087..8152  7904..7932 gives 0.15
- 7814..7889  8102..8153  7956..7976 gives 0.17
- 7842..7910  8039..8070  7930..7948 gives -0.10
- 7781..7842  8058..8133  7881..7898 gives -0.11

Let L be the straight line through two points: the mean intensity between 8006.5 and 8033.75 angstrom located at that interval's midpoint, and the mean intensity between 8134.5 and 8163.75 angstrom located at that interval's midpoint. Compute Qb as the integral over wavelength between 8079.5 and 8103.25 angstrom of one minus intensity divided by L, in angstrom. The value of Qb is 0.1 angstrom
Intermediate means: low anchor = 17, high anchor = 16.8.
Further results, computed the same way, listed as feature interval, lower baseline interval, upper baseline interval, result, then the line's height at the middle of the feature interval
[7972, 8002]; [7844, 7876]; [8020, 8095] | 0.01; 17.2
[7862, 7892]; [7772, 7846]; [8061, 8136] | -0.08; 17.6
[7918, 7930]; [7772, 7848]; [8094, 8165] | 0.15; 17.5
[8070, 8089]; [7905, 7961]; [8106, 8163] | 0.22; 17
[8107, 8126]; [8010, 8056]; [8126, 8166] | -0.14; 16.8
